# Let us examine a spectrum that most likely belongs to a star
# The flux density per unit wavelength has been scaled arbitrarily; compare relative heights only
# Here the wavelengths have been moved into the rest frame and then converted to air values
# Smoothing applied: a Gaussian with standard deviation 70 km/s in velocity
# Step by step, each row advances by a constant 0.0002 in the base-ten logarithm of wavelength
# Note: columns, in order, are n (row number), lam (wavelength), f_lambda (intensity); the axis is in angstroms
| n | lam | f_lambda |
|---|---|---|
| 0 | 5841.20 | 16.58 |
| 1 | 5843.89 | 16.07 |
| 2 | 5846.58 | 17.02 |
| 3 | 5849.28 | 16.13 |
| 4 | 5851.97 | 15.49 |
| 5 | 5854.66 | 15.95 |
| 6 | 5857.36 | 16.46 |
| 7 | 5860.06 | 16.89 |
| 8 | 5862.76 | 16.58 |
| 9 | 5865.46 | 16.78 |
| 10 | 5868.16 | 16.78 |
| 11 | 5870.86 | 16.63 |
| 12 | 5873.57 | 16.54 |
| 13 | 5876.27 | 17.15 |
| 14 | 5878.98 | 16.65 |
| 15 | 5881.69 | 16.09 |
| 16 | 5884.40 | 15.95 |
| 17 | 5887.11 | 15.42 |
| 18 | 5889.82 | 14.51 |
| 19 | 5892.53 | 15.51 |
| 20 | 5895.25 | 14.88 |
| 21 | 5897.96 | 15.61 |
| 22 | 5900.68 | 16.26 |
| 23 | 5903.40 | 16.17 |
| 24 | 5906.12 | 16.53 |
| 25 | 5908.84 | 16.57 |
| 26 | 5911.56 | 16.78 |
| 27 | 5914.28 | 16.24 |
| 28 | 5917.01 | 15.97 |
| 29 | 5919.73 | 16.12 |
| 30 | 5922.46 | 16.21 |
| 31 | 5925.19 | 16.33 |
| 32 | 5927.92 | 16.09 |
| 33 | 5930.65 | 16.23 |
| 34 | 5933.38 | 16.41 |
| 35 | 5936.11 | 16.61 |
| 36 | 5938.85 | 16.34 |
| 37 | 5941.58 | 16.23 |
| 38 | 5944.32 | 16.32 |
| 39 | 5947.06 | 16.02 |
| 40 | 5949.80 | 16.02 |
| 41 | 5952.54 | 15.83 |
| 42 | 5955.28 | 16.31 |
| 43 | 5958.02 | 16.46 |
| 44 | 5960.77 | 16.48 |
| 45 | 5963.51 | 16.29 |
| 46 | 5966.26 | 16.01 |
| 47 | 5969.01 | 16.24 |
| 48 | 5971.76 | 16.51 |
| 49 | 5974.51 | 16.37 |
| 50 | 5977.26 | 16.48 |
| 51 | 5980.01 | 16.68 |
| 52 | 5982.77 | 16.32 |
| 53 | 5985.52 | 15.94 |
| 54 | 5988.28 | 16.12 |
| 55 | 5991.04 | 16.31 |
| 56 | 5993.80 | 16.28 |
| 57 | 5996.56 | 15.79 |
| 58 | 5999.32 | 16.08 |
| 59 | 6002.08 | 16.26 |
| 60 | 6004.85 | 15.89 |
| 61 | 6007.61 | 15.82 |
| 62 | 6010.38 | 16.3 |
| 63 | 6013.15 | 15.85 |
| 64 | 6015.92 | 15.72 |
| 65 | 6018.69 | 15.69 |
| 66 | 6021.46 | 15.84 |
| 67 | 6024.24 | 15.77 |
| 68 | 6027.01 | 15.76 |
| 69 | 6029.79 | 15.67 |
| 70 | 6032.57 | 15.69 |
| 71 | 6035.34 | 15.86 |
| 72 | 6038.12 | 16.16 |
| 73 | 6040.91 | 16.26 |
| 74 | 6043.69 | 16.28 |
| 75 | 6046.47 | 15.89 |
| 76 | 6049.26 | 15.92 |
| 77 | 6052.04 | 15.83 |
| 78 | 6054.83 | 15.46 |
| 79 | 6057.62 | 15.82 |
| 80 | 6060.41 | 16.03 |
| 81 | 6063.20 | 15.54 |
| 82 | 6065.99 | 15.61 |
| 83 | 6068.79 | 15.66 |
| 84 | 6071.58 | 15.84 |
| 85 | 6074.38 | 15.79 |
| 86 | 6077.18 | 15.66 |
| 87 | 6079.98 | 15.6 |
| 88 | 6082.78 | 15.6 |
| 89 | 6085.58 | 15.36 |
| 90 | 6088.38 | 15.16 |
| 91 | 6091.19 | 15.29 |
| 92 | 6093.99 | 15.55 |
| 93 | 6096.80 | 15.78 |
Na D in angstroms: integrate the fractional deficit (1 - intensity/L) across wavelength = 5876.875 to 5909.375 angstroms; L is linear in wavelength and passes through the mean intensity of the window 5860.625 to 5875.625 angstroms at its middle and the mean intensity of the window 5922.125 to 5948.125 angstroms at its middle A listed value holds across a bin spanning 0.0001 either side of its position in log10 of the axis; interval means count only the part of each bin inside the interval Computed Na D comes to 1.4 angstroms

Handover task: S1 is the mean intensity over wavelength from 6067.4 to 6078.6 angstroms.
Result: 15.7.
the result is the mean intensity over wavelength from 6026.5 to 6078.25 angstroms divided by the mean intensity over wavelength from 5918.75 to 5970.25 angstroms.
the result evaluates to 0.97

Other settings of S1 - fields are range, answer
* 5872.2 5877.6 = 16.8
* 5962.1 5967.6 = 16.2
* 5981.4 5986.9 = 16.1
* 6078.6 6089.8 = 15.4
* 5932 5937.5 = 16.5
